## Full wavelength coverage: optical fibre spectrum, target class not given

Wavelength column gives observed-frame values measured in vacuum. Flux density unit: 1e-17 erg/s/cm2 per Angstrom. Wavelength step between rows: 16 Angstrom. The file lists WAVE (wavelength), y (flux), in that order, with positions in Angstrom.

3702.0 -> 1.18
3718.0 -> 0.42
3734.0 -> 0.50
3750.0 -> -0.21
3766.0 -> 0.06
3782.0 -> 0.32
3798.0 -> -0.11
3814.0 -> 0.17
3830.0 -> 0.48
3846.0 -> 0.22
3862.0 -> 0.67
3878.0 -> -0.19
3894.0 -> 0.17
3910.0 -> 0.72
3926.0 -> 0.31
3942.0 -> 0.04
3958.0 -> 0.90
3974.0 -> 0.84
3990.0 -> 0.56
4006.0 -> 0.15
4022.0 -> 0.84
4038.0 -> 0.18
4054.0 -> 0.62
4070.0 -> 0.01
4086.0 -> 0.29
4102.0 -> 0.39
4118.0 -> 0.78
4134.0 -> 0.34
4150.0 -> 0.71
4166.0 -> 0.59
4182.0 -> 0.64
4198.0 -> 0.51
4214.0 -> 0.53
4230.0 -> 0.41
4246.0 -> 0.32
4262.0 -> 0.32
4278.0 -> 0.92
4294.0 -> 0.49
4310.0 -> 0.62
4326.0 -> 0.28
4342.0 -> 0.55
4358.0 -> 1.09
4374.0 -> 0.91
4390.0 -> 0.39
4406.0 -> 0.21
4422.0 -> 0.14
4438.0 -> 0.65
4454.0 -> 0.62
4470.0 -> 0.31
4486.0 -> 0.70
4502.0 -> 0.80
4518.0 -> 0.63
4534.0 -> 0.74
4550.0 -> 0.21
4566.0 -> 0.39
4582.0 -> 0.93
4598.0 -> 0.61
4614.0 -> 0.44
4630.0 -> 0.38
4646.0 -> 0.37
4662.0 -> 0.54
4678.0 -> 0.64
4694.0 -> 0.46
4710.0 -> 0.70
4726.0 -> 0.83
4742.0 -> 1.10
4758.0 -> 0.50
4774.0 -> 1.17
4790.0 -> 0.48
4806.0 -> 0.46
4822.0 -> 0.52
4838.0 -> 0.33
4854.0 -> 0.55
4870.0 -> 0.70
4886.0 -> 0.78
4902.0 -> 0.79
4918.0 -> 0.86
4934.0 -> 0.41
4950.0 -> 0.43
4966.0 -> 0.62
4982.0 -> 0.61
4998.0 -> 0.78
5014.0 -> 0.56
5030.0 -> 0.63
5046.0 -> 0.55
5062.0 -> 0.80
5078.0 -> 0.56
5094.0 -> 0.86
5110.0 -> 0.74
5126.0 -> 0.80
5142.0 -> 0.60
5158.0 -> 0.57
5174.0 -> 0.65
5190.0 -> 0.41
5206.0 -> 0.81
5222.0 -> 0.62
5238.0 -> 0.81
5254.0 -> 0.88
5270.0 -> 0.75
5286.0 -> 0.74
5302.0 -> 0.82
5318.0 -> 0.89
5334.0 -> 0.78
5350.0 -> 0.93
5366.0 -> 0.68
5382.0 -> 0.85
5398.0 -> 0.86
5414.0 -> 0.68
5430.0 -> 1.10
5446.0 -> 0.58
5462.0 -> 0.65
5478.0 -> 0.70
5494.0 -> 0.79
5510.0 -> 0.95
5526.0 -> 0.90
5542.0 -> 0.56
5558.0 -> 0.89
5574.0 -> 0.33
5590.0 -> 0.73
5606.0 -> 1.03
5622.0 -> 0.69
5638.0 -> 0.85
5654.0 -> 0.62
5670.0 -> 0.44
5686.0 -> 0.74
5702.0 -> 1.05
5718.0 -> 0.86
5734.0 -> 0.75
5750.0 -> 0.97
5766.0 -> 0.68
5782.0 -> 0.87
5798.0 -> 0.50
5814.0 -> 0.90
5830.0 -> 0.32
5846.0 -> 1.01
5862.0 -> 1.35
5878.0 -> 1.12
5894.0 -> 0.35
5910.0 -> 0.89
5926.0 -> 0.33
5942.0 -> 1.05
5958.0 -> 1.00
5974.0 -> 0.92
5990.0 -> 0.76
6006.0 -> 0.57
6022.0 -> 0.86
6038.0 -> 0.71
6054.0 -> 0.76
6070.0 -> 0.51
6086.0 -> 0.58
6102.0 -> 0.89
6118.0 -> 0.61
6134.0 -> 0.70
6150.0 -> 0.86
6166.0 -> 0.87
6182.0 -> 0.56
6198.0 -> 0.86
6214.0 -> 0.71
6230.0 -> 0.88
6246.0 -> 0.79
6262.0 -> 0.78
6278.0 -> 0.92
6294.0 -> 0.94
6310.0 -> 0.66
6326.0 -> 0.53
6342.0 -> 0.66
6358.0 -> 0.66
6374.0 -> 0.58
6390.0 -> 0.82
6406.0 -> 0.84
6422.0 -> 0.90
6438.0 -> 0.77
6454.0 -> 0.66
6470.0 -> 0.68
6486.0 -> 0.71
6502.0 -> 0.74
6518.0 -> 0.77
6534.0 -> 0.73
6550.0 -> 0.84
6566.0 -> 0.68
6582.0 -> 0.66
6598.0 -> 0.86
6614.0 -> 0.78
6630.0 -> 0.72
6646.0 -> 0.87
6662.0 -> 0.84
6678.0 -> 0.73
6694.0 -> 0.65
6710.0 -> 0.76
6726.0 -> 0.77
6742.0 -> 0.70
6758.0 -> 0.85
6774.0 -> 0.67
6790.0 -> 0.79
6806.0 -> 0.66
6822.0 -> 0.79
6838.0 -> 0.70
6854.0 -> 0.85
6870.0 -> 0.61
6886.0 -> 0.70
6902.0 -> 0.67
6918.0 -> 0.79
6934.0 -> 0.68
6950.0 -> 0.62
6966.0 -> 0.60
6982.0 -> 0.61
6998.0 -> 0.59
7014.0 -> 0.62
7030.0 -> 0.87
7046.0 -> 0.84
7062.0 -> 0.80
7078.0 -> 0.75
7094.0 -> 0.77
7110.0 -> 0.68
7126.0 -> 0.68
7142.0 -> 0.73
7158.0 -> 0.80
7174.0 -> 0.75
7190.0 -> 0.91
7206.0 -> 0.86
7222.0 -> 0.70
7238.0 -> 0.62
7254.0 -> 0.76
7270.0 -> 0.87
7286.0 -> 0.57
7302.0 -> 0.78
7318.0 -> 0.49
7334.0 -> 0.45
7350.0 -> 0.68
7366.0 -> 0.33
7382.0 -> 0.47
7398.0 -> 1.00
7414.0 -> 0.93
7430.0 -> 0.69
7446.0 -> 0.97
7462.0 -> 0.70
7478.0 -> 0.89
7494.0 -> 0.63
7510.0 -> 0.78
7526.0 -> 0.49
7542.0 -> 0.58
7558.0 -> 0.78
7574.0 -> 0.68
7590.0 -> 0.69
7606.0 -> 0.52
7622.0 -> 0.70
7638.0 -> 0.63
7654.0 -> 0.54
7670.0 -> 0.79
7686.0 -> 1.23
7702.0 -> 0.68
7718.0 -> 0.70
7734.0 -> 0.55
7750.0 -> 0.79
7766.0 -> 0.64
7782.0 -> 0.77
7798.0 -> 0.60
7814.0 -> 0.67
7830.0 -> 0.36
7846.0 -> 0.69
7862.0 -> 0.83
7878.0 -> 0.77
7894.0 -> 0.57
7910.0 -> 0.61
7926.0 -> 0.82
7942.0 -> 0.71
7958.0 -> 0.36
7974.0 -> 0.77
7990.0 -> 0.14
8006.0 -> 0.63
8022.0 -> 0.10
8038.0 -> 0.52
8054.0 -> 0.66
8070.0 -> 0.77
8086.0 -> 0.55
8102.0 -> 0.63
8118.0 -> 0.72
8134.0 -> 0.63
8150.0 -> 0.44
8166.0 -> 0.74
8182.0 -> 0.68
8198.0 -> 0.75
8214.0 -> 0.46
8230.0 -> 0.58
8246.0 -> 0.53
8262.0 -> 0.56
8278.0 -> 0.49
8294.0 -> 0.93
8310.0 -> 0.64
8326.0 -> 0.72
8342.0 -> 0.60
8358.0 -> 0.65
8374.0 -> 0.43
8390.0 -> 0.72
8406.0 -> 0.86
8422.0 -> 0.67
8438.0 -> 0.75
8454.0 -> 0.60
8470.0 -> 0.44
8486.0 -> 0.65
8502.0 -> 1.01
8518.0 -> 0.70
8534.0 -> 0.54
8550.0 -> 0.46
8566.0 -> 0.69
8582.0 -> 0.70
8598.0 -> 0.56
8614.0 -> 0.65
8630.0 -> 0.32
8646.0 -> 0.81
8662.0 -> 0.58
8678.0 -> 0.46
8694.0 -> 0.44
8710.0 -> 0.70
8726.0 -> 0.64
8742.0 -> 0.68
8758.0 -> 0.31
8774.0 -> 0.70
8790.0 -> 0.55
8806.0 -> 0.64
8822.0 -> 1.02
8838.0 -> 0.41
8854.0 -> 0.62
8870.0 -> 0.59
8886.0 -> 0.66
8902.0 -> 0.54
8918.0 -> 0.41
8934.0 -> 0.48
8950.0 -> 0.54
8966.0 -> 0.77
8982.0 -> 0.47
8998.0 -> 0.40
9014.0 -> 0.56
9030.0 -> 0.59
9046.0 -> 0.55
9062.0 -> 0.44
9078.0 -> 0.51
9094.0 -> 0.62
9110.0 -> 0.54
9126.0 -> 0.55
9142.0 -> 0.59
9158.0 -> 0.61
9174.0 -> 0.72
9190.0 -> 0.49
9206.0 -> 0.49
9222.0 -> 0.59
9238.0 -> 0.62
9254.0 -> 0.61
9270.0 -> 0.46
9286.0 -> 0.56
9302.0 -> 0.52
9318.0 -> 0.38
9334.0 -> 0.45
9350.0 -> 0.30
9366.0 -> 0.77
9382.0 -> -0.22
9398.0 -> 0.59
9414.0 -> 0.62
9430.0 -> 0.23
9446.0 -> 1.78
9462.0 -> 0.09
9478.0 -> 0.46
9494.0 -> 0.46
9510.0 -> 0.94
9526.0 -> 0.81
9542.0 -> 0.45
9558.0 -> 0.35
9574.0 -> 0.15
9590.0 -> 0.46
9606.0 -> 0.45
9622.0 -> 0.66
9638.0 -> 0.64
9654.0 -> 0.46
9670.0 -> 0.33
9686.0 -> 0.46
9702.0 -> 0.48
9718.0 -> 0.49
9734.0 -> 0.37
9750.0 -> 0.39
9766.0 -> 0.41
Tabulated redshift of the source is 0.172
